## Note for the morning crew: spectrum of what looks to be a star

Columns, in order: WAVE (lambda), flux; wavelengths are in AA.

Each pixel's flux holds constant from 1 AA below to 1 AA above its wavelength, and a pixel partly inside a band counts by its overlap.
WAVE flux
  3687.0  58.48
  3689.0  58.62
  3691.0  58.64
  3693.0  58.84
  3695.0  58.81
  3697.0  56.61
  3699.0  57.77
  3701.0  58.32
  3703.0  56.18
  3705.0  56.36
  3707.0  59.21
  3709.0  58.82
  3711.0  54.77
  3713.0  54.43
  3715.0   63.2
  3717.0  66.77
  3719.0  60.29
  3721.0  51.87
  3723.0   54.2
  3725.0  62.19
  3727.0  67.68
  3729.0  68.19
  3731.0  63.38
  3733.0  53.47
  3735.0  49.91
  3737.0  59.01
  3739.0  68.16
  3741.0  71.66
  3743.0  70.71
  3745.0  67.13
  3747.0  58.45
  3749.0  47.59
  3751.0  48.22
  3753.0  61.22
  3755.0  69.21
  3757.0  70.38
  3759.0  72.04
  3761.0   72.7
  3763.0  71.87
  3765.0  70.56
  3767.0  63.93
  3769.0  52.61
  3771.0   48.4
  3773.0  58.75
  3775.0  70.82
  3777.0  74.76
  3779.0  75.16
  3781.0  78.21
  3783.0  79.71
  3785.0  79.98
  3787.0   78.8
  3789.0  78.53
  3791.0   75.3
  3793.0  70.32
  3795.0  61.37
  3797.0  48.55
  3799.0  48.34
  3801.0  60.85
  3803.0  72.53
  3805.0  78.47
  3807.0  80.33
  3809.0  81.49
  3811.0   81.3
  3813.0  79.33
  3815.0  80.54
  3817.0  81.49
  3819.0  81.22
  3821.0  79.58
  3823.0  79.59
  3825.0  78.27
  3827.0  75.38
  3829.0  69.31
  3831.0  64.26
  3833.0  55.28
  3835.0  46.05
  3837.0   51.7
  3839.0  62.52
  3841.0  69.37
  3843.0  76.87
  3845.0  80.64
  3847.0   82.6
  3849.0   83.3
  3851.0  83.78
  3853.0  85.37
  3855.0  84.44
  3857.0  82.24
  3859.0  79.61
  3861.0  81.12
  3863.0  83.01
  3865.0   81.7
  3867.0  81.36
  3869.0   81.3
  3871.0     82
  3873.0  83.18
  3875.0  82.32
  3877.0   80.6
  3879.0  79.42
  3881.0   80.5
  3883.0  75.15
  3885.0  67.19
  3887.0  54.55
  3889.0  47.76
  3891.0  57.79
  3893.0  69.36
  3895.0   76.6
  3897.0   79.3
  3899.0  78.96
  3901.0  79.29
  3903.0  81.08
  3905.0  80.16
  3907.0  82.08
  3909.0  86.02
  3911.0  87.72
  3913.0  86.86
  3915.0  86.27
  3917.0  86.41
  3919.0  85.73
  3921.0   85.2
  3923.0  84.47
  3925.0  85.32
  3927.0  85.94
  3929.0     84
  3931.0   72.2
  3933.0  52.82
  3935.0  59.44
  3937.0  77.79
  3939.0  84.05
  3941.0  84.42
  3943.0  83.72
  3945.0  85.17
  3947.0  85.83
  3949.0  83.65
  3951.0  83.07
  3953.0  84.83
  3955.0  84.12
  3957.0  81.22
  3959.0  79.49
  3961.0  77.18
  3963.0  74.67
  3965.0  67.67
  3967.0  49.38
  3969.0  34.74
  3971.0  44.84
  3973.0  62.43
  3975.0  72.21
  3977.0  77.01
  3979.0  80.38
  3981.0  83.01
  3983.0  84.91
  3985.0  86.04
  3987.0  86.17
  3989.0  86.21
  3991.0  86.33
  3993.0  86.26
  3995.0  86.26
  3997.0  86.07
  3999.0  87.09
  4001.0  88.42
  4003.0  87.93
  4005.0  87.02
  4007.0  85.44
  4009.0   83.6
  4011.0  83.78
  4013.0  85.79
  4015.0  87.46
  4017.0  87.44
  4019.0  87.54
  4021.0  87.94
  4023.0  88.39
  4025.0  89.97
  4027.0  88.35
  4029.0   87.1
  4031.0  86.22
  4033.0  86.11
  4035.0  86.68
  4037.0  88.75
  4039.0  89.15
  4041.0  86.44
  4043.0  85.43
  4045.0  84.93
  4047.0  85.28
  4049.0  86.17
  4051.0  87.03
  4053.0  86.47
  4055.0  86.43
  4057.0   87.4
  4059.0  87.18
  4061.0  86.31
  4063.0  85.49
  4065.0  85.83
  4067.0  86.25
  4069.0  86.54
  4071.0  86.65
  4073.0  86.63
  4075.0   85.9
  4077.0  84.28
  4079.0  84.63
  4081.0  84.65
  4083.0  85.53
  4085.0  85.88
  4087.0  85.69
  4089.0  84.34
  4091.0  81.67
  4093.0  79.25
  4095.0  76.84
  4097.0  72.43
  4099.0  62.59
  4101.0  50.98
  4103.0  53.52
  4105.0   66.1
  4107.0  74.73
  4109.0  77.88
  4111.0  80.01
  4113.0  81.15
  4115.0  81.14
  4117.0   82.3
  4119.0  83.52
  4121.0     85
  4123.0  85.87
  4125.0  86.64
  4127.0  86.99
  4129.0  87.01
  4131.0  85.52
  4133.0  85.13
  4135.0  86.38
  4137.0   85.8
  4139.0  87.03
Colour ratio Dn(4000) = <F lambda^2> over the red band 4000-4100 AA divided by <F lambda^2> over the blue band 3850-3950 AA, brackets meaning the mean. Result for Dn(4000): 1.16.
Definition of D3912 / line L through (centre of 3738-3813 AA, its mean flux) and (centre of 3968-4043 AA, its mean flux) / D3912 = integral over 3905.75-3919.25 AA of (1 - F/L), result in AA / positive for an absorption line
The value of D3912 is -1.6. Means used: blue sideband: 68.2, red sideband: 82.7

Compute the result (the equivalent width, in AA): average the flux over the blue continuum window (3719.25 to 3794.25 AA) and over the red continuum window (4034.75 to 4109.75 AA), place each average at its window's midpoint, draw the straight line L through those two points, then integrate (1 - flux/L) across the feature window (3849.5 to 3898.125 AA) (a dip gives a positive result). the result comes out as -3.5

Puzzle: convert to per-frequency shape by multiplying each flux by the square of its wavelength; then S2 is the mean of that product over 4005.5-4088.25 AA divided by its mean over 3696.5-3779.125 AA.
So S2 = 1.64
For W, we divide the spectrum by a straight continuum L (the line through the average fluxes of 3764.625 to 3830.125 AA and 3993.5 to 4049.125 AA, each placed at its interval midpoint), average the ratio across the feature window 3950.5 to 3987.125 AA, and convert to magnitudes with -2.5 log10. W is 0.15 mag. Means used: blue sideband 71.9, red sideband 86.8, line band 72.9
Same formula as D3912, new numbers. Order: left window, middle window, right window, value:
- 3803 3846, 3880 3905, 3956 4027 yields 1.6 AA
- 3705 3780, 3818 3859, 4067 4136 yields -4.0 AA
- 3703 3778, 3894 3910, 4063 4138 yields -2.3 AA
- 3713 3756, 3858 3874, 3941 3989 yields -2.8 AA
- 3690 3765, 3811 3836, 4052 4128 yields -2.4 AA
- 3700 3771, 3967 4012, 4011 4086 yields 1.8 AA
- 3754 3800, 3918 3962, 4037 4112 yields -2.9 AA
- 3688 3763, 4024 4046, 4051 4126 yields -2.6 AA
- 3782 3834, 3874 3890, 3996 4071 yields 1.4 AA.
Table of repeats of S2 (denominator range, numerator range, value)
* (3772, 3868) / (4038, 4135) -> 1.27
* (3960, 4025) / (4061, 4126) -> 1.06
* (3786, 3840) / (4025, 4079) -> 1.39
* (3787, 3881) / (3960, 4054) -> 1.19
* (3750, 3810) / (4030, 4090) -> 1.45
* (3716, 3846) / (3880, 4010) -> 1.26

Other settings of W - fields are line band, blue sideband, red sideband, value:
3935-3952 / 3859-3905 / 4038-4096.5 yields -0.04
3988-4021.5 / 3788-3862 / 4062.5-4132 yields -0.11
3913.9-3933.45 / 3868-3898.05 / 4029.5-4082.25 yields -0.08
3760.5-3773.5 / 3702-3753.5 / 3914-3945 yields 0.02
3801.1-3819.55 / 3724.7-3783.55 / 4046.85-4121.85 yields -0.17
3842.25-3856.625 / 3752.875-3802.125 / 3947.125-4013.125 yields -0.15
